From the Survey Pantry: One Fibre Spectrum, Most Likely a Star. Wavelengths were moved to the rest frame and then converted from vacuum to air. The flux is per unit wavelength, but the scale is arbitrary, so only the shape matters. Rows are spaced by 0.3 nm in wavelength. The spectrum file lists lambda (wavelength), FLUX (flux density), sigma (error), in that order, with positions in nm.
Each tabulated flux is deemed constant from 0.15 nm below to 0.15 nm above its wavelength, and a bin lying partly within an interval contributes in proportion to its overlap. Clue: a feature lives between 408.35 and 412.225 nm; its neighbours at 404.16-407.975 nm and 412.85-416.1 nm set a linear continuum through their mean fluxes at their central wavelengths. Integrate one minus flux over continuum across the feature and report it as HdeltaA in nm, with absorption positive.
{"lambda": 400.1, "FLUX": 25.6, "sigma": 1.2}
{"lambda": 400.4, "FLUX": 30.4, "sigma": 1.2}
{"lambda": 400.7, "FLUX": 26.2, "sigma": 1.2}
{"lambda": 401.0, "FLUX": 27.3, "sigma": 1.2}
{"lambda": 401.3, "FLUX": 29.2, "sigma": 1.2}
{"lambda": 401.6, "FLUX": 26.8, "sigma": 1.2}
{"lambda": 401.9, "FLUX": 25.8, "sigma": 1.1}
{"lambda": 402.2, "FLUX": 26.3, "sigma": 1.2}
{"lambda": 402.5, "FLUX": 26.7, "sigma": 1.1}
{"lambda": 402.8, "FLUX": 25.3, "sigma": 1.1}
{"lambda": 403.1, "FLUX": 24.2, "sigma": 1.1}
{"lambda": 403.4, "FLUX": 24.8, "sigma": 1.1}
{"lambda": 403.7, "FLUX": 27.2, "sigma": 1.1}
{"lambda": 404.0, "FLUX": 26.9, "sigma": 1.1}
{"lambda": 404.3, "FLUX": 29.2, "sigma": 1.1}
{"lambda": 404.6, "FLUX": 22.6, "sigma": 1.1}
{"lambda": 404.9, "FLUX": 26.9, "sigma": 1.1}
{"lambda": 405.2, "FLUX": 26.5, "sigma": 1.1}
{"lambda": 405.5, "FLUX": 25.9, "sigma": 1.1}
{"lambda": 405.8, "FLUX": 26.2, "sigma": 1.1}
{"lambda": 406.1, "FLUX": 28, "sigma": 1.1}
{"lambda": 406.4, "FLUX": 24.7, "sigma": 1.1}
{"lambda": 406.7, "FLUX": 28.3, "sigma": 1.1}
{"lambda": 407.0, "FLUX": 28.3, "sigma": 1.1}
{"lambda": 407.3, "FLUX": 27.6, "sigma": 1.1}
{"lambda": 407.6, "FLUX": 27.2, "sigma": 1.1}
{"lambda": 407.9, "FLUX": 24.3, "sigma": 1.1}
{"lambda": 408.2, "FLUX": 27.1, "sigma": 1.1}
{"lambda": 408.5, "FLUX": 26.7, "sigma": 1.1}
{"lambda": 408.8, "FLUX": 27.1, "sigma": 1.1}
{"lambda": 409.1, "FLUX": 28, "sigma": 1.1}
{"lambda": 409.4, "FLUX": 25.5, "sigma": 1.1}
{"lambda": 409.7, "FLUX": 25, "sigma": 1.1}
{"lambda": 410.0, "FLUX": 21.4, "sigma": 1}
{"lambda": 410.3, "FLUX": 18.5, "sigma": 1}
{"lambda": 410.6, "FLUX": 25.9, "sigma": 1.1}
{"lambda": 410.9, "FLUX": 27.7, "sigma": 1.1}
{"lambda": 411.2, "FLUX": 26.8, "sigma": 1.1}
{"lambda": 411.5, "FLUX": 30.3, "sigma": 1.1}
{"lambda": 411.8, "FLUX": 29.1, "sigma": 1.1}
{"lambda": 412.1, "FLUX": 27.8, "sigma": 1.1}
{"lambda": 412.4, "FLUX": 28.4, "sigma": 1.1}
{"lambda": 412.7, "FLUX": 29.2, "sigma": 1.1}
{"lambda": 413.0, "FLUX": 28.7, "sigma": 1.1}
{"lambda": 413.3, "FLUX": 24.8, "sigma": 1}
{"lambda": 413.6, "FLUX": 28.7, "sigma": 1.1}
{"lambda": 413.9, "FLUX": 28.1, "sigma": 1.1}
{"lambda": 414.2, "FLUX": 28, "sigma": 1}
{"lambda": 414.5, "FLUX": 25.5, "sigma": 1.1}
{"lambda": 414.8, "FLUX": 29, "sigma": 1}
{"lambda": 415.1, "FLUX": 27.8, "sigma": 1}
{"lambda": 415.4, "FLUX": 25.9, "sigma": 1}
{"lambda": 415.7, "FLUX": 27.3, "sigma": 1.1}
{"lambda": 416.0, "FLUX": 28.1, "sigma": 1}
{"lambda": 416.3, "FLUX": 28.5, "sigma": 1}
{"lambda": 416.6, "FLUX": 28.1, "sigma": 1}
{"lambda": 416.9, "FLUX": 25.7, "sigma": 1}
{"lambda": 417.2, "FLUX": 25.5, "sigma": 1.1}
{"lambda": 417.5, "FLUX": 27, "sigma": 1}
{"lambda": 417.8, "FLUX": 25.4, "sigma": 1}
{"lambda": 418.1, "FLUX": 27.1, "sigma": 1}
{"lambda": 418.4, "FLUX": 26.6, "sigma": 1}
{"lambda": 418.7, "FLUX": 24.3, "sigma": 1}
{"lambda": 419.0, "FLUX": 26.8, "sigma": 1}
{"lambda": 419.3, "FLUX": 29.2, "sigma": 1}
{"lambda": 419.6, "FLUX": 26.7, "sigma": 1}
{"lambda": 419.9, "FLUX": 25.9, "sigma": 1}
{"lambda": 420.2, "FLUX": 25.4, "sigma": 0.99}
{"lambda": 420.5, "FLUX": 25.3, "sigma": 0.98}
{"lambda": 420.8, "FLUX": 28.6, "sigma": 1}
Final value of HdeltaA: 0.130 nm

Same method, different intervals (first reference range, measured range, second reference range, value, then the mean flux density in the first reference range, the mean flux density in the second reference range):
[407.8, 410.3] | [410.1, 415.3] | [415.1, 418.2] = -0.24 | 25.2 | 26.9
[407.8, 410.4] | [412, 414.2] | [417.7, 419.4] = -0.20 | 25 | 26.5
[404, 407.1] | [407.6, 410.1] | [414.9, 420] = 0.08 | 26.6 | 26.8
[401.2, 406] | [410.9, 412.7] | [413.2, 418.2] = -0.11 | 26.3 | 27.1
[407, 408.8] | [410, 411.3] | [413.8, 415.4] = 0.13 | 26.8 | 27.5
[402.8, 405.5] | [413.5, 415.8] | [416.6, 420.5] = -0.11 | 26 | 26.3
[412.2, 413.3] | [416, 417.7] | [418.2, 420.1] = 0.01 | 28.2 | 26.6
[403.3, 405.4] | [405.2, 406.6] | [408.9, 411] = -0.03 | 26.3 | 24.6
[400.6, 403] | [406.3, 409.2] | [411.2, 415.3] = 0.04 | 26.7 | 28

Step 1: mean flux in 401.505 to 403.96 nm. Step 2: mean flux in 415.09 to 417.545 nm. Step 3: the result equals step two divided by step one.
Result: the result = 1.0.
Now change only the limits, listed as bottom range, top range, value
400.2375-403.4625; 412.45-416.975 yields 1.03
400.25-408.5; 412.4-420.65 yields 1.01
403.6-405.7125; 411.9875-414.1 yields 1.06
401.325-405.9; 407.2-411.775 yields 0.99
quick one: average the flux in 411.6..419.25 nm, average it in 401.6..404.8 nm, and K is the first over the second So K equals 1.05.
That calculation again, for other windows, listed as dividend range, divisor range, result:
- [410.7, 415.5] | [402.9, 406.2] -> 1.06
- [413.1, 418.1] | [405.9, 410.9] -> 1.05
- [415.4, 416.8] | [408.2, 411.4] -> 1.09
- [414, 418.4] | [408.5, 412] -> 1.04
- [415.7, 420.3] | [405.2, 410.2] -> 1.02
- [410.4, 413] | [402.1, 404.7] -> 1.08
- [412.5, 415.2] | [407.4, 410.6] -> 1.10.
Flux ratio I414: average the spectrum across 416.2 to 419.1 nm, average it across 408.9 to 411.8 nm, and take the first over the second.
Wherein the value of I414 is 1.03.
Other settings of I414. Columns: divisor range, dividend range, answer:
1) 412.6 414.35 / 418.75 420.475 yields 0.95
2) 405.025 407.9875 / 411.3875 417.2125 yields 1.04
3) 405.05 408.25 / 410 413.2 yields 1.01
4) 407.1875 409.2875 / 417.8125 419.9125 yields 0.99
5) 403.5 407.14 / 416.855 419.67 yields 0.99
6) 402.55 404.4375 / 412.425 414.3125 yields 1.06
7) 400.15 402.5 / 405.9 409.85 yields 0.98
